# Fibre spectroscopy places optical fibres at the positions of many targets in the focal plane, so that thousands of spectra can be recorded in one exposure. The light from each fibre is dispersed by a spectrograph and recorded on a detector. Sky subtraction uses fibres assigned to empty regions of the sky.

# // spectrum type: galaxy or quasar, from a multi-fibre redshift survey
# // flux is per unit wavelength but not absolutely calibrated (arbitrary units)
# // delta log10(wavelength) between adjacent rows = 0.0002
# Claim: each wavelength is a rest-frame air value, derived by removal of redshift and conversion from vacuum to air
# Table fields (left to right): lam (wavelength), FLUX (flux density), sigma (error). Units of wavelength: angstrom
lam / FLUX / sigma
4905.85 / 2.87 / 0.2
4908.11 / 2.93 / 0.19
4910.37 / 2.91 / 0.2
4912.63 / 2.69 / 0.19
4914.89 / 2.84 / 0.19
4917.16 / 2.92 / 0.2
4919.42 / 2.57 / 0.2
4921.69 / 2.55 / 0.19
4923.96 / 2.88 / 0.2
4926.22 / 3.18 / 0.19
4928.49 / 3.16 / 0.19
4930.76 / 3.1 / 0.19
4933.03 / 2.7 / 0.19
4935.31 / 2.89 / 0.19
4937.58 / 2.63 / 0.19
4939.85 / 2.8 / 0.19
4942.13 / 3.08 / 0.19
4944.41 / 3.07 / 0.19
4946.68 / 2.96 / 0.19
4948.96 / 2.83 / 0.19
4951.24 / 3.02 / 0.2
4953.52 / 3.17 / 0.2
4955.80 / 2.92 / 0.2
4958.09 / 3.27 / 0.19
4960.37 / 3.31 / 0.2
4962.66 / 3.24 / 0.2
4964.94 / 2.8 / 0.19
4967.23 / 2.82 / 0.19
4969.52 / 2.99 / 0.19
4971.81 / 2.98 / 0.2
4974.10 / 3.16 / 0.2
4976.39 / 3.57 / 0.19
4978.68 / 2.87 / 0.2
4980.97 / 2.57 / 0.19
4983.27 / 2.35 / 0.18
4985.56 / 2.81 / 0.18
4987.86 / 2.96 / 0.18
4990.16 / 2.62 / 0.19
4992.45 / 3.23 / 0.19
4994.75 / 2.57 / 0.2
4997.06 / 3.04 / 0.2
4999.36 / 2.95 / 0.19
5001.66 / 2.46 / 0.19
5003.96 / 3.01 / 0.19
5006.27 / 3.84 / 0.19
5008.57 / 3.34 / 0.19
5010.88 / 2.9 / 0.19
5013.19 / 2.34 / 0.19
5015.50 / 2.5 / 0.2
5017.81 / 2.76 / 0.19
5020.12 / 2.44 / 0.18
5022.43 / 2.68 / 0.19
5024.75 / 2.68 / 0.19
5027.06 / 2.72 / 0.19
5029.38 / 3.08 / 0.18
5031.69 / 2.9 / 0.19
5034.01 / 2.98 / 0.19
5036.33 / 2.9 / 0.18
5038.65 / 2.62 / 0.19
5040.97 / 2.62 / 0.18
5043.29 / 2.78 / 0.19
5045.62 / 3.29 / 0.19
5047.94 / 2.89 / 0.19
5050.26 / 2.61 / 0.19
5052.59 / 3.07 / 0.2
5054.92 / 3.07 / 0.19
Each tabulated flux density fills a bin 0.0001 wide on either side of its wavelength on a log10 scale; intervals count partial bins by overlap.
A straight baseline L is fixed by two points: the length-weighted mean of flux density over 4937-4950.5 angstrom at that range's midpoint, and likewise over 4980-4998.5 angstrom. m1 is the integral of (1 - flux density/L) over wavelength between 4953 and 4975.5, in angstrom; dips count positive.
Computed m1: -1.7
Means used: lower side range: 2.91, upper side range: 2.77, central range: 3.07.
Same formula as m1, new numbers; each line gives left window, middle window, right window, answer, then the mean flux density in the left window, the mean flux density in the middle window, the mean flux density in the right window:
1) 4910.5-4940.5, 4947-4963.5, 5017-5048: -1.5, 2.84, 3.1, 2.81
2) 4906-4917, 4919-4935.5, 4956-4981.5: 0.1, 2.85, 2.89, 3.06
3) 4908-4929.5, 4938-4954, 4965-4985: -0.5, 2.86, 2.97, 2.9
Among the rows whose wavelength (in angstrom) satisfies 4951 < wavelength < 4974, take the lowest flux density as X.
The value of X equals 2.8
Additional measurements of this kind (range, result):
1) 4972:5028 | 2.34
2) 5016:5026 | 2.44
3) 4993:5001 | 2.57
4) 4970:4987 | 2.35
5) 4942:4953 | 2.83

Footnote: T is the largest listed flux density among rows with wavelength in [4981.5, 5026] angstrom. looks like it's 3.84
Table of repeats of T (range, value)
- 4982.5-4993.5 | 3.23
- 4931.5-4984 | 3.57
